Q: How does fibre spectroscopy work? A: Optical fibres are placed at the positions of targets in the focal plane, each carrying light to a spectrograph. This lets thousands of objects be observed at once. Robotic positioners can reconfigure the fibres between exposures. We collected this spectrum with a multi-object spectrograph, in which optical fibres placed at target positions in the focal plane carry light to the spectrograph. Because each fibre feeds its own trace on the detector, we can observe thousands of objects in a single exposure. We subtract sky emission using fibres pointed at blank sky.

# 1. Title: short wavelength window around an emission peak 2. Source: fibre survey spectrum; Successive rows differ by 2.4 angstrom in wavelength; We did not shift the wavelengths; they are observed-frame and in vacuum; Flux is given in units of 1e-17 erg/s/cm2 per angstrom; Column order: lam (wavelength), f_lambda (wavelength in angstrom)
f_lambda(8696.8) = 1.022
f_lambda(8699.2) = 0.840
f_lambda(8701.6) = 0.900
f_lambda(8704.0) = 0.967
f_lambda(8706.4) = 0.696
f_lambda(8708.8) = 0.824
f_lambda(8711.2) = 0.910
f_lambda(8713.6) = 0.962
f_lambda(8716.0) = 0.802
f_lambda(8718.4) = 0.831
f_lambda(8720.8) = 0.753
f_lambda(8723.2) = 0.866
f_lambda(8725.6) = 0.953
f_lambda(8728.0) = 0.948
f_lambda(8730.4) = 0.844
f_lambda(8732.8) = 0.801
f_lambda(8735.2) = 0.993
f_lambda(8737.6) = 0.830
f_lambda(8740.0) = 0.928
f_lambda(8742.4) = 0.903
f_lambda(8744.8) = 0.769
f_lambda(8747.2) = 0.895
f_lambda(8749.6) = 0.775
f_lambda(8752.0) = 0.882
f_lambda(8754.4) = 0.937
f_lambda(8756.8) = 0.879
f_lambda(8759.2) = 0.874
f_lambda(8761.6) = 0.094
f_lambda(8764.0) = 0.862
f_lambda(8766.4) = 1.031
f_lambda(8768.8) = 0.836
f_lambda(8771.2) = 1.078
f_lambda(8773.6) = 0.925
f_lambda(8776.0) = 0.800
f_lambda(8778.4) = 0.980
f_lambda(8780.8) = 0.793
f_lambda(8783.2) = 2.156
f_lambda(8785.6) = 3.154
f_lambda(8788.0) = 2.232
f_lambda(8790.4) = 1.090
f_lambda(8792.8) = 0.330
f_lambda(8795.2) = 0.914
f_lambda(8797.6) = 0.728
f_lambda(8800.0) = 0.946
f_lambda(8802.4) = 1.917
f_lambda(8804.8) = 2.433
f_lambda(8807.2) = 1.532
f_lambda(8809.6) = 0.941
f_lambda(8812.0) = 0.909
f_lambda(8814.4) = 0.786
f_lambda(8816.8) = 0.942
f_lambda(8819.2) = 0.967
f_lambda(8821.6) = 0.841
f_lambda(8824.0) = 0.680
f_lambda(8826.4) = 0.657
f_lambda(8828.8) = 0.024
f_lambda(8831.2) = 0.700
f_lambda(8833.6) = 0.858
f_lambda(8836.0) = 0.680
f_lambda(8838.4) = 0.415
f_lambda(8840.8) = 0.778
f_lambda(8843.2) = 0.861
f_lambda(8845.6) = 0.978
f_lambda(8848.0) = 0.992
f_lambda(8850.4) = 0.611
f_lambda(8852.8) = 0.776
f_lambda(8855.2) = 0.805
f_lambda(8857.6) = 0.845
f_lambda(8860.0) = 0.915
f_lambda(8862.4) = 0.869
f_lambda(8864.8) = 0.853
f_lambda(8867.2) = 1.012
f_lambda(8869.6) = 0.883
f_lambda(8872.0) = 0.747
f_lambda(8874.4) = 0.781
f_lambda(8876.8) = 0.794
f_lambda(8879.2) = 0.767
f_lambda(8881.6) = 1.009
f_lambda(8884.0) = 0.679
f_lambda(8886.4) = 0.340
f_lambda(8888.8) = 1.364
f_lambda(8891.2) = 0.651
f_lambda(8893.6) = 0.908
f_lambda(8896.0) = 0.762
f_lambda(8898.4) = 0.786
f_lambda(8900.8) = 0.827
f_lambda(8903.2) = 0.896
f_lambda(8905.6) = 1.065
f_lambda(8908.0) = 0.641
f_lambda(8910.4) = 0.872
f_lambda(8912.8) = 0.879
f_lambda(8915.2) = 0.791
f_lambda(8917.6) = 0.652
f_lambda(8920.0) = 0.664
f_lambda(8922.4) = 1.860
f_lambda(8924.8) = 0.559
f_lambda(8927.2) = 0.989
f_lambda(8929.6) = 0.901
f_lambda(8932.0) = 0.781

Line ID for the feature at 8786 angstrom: [S II] 6716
